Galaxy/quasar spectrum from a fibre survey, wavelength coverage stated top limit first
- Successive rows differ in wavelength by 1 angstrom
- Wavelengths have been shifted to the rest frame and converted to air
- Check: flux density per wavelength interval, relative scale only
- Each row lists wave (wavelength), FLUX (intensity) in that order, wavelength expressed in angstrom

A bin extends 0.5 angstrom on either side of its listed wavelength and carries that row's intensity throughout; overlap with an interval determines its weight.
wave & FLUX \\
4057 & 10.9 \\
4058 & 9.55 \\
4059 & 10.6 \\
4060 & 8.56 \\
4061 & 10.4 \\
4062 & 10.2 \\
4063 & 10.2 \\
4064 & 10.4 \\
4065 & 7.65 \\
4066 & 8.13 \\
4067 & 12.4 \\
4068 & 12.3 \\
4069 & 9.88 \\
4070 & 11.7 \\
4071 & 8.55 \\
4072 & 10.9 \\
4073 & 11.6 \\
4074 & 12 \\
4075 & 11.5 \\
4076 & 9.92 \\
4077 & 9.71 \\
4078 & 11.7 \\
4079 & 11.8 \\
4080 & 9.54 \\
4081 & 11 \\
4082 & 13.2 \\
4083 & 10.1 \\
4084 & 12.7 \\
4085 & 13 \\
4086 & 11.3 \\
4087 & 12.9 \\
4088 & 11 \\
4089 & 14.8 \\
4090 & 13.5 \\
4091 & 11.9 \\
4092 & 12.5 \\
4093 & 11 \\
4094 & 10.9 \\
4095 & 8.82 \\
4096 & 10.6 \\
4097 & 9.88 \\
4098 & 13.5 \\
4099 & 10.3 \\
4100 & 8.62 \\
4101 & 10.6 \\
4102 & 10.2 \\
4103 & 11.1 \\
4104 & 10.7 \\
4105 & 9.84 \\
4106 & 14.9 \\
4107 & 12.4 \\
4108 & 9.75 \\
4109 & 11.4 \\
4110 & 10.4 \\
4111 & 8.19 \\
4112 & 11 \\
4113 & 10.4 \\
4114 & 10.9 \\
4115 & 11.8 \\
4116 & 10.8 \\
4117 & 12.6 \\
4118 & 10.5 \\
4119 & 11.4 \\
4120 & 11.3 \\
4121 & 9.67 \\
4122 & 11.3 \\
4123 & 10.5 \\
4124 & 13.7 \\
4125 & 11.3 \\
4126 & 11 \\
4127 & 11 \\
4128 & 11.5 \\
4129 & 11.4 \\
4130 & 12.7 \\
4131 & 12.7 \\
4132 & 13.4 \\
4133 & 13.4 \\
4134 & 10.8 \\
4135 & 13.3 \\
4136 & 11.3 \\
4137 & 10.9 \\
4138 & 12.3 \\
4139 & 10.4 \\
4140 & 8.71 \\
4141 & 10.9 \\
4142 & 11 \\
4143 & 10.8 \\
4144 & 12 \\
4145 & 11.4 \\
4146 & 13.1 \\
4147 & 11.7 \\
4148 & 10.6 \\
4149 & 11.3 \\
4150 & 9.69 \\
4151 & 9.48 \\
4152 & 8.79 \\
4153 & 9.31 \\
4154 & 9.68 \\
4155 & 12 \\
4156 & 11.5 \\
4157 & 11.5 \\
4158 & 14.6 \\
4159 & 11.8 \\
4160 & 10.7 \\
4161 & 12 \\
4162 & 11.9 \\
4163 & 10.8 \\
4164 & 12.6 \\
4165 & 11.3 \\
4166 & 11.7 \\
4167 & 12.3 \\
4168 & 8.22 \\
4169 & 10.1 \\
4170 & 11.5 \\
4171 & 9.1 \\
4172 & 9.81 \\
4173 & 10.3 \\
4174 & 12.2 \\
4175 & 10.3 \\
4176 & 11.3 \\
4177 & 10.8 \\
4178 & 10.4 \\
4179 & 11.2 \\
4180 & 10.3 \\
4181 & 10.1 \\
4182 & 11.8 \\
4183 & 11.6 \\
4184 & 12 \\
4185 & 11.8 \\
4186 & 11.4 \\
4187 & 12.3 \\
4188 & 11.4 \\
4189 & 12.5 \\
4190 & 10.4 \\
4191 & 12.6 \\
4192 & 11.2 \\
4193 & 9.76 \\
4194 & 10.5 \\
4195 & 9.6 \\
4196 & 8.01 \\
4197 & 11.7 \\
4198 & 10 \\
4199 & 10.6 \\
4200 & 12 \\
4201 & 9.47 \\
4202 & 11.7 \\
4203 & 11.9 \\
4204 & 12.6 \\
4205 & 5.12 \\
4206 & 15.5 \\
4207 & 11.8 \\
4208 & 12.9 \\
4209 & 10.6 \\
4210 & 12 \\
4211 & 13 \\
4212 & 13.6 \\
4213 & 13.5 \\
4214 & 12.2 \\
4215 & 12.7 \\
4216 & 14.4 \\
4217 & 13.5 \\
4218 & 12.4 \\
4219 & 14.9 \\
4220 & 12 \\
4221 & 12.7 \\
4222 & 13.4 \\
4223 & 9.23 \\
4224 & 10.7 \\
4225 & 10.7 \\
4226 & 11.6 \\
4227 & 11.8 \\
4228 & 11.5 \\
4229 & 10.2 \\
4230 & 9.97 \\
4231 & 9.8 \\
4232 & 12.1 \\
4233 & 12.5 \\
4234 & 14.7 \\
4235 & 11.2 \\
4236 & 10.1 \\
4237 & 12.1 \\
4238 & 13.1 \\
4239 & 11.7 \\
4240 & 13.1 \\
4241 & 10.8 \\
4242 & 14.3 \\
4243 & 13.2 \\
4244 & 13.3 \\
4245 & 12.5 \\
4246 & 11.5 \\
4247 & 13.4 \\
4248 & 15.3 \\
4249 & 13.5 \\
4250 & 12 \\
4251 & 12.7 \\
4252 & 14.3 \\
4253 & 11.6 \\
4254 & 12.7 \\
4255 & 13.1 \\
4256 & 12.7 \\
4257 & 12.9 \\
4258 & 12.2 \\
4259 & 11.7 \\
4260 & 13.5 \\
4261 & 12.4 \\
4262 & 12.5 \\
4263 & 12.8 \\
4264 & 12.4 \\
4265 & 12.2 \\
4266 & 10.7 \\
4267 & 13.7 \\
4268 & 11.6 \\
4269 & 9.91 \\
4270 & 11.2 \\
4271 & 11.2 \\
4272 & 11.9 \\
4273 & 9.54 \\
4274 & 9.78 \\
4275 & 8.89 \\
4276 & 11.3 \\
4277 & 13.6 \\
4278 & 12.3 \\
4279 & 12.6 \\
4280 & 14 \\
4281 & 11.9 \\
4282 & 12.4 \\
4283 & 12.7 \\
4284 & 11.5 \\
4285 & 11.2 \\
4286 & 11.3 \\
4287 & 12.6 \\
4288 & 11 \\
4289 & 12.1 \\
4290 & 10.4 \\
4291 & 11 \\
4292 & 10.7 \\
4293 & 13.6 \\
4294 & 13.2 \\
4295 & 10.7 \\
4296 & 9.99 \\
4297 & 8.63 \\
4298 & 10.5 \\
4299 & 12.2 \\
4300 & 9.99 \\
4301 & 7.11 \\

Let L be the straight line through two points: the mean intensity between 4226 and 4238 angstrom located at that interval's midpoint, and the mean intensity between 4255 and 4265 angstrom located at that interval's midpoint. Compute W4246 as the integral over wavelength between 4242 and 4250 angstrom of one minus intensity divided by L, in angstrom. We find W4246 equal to -0.8 angstrom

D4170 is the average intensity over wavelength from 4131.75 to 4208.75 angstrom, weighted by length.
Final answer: 11.1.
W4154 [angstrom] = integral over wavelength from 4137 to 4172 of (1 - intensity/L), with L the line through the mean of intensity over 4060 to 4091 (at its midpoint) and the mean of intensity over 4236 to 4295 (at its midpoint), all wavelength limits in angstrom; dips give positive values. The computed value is 1.6 angstrom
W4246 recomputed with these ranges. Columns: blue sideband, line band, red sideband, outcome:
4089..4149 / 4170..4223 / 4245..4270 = 2.2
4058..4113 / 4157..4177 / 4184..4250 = 0.6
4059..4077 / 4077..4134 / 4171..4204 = -4.5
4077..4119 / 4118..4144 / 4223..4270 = 0.0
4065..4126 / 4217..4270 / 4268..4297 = -4.0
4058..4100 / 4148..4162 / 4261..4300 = 0.3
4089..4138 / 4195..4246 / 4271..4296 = -1.5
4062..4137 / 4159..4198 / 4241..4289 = 2.4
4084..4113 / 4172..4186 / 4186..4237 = 0.6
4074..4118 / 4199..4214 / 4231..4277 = 0.1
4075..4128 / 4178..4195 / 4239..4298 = 0.6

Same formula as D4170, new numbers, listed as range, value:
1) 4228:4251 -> 12.3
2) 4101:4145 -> 11.3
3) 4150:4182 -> 10.9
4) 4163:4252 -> 11.7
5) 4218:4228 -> 11.9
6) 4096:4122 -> 10.9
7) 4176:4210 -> 11.1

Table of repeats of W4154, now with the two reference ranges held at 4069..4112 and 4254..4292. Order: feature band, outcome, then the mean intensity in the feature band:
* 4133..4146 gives 0.0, 11.3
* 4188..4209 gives 1.1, 11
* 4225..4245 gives -0.4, 11.9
